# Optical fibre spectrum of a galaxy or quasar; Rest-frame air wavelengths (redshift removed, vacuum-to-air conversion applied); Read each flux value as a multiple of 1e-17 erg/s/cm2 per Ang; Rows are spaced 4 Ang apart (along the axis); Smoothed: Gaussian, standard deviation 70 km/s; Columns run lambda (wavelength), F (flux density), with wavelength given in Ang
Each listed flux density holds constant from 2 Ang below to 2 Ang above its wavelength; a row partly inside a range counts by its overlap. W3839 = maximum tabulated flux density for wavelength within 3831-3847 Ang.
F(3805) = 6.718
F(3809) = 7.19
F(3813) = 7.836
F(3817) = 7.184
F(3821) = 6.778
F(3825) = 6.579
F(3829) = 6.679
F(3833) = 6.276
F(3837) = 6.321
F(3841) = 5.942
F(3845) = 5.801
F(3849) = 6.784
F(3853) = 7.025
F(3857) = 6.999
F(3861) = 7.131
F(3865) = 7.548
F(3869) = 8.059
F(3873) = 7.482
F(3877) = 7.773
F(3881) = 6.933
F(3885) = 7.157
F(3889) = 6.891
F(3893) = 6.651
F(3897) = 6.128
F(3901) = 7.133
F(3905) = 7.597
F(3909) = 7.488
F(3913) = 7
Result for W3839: 6.321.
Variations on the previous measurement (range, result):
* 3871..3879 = 7.773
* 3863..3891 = 8.059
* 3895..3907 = 7.597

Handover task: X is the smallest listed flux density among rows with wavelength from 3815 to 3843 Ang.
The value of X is 5.942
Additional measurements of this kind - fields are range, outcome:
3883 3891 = 6.891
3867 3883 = 6.933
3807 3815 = 7.19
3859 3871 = 7.131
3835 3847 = 5.801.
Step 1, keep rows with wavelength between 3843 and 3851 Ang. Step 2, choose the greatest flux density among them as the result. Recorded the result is 6.784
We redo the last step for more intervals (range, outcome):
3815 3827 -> 7.184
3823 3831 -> 6.679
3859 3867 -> 7.548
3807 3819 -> 7.836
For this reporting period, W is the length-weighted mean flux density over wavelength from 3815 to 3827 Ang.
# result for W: 6.85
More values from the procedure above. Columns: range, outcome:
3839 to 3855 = 6.39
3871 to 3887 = 7.34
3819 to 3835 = 6.58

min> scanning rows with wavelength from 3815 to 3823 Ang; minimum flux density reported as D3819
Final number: 6.778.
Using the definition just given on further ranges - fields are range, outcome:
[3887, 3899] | 6.128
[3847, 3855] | 6.784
